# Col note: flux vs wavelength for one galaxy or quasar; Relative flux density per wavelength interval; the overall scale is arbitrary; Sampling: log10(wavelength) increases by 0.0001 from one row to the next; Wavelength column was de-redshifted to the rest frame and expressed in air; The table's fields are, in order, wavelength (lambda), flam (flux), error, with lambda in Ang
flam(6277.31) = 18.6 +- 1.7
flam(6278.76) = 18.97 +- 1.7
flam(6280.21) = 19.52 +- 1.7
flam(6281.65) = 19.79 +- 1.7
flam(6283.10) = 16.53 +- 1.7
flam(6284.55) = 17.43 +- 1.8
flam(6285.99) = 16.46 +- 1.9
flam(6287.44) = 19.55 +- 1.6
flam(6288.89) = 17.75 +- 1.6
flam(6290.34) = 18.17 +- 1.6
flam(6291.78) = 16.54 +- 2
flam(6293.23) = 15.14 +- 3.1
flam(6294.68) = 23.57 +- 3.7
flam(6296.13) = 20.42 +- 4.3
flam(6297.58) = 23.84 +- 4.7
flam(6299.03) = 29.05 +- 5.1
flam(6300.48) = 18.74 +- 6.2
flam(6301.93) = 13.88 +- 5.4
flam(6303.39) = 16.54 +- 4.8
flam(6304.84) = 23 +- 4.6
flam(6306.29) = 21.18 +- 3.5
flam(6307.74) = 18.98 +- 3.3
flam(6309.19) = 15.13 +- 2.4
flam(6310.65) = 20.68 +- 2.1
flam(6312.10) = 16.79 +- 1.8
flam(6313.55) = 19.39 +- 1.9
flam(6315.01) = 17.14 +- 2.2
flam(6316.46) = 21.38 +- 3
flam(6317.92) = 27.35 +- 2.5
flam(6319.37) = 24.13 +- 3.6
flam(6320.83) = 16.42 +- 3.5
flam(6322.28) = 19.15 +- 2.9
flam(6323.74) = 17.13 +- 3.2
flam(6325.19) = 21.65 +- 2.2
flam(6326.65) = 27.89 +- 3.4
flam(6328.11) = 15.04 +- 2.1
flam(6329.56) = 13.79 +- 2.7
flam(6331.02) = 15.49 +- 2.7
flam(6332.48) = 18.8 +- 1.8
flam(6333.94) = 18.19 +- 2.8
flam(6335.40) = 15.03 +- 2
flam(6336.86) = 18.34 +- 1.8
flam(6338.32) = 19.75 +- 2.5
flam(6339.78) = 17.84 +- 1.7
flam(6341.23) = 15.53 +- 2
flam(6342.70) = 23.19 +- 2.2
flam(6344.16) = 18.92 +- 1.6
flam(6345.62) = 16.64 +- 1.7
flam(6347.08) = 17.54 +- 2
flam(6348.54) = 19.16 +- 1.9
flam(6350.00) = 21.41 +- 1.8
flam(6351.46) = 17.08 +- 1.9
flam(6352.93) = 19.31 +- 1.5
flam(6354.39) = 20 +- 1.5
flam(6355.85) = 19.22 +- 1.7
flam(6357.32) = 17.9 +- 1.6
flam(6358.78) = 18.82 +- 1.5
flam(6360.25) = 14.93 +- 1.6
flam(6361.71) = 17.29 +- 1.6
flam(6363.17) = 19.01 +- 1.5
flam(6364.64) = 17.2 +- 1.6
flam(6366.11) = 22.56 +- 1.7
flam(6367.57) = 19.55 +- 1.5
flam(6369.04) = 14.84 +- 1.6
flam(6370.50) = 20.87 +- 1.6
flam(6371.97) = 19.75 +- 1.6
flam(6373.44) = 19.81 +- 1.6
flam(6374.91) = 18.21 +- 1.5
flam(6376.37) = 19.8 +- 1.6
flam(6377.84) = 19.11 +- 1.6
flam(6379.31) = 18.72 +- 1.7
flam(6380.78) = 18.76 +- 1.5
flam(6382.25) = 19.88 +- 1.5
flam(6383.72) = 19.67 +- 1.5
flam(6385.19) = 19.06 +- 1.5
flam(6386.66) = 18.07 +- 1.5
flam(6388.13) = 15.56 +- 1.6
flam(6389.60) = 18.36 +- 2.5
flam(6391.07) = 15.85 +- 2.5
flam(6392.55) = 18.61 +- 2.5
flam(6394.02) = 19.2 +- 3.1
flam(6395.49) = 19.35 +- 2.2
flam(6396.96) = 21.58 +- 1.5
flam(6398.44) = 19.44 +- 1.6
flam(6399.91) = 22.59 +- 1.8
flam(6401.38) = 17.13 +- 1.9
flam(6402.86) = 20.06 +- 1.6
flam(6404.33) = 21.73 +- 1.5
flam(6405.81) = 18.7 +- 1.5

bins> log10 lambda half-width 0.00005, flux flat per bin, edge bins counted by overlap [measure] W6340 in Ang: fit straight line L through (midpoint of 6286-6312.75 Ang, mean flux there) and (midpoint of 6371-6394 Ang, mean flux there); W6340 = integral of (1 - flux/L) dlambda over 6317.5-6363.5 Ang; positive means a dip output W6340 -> 0.6 Ang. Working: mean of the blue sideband 19.3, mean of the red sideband 18.6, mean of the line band 18.8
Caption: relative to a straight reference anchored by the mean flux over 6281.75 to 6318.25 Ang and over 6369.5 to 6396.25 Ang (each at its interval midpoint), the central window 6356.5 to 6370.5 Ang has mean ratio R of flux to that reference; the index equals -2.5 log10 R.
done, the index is 0.043 mag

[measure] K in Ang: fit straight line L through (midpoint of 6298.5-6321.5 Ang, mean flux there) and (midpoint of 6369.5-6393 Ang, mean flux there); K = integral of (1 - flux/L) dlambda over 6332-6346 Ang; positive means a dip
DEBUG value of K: 0.8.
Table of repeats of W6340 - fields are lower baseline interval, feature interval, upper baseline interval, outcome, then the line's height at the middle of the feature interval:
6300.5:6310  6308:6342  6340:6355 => -0.6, 18.5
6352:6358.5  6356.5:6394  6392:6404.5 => 1.8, 19.4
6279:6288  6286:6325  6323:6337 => -3.1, 18.2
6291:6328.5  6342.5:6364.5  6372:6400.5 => 1.0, 19.5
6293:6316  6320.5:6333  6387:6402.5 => 0.7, 19.5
